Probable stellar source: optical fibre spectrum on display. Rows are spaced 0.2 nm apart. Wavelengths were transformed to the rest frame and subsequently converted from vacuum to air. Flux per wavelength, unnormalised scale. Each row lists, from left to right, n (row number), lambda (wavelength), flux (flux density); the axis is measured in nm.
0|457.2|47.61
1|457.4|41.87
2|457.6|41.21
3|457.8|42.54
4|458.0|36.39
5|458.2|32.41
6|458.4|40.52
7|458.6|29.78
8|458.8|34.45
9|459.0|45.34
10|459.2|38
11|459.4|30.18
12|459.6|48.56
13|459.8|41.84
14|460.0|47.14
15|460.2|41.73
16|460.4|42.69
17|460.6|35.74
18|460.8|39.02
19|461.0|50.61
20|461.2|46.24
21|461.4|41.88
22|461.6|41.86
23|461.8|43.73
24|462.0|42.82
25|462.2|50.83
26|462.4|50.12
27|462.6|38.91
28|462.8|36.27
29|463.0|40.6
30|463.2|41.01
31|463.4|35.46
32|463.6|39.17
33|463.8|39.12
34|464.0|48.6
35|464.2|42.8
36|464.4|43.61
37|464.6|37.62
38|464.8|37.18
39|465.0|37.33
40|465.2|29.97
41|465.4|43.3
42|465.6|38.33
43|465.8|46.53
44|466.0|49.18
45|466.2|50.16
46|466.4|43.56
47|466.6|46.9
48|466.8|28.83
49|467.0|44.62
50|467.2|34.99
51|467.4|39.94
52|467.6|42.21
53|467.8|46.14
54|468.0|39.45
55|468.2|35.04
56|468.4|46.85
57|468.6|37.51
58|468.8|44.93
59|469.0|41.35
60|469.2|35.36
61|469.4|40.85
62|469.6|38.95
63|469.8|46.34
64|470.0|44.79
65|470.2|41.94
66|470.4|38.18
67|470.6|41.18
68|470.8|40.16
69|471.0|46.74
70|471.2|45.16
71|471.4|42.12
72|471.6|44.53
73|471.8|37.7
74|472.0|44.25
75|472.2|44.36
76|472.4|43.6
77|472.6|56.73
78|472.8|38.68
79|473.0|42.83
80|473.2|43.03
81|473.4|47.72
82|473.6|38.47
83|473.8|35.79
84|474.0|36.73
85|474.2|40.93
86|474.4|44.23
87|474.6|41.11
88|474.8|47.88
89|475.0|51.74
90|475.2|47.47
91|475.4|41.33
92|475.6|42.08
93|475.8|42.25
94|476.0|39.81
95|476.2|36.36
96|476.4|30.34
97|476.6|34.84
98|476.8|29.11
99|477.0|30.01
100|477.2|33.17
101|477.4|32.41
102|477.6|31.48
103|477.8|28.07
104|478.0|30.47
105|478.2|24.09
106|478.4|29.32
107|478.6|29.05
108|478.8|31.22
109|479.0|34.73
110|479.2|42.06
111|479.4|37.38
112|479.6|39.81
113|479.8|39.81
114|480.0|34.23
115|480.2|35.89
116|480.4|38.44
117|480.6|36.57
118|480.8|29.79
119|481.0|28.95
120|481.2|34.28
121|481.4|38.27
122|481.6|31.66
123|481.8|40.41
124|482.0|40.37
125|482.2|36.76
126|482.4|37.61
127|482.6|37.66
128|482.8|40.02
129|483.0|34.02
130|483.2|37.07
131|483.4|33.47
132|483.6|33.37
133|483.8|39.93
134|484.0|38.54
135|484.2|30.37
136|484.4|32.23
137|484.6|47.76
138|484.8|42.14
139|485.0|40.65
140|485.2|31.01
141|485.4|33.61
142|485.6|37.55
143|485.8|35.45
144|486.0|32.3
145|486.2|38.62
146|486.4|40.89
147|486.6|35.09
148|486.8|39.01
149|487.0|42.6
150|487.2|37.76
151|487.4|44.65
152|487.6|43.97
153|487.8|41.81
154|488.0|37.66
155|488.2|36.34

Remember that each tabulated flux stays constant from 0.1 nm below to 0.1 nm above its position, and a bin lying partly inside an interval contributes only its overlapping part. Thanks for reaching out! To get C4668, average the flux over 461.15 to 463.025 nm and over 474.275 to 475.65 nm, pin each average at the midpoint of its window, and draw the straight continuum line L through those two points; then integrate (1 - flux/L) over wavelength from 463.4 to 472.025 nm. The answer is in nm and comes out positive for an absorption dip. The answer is 0.54 nm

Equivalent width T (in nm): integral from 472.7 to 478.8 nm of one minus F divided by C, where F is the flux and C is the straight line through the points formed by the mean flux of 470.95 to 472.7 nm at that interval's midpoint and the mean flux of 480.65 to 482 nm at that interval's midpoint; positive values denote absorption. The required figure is 0.53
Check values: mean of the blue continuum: 45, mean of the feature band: 37.3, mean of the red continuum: 34.5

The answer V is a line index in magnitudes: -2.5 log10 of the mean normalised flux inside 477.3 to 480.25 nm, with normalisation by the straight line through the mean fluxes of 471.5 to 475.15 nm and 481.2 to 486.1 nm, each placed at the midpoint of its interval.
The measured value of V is 0.19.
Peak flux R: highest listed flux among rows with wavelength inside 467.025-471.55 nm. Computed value 46.85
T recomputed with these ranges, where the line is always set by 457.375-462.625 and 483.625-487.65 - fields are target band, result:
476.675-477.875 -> 0.25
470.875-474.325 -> -0.27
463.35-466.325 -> -0.04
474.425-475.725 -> -0.19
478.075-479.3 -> 0.23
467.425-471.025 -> -0.11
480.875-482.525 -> 0.11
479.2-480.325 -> 0.03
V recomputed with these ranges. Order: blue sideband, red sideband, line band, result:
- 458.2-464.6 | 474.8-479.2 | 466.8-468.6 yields -0.04 mag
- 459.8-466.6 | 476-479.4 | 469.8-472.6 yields -0.18 mag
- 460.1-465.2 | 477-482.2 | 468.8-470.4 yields -0.08 mag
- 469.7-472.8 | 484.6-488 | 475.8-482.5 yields 0.20 mag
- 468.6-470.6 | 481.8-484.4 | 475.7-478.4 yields 0.19 mag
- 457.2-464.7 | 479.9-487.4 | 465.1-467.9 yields -0.04 mag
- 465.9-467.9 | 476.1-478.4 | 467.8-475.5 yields -0.15 mag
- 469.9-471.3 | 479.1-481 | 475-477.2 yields 0.04 mag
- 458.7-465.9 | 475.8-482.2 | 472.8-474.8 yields -0.14 mag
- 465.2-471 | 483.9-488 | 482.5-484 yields 0.06 mag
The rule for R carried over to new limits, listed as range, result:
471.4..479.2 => 56.73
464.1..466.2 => 50.16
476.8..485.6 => 47.76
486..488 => 44.65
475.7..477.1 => 42.25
